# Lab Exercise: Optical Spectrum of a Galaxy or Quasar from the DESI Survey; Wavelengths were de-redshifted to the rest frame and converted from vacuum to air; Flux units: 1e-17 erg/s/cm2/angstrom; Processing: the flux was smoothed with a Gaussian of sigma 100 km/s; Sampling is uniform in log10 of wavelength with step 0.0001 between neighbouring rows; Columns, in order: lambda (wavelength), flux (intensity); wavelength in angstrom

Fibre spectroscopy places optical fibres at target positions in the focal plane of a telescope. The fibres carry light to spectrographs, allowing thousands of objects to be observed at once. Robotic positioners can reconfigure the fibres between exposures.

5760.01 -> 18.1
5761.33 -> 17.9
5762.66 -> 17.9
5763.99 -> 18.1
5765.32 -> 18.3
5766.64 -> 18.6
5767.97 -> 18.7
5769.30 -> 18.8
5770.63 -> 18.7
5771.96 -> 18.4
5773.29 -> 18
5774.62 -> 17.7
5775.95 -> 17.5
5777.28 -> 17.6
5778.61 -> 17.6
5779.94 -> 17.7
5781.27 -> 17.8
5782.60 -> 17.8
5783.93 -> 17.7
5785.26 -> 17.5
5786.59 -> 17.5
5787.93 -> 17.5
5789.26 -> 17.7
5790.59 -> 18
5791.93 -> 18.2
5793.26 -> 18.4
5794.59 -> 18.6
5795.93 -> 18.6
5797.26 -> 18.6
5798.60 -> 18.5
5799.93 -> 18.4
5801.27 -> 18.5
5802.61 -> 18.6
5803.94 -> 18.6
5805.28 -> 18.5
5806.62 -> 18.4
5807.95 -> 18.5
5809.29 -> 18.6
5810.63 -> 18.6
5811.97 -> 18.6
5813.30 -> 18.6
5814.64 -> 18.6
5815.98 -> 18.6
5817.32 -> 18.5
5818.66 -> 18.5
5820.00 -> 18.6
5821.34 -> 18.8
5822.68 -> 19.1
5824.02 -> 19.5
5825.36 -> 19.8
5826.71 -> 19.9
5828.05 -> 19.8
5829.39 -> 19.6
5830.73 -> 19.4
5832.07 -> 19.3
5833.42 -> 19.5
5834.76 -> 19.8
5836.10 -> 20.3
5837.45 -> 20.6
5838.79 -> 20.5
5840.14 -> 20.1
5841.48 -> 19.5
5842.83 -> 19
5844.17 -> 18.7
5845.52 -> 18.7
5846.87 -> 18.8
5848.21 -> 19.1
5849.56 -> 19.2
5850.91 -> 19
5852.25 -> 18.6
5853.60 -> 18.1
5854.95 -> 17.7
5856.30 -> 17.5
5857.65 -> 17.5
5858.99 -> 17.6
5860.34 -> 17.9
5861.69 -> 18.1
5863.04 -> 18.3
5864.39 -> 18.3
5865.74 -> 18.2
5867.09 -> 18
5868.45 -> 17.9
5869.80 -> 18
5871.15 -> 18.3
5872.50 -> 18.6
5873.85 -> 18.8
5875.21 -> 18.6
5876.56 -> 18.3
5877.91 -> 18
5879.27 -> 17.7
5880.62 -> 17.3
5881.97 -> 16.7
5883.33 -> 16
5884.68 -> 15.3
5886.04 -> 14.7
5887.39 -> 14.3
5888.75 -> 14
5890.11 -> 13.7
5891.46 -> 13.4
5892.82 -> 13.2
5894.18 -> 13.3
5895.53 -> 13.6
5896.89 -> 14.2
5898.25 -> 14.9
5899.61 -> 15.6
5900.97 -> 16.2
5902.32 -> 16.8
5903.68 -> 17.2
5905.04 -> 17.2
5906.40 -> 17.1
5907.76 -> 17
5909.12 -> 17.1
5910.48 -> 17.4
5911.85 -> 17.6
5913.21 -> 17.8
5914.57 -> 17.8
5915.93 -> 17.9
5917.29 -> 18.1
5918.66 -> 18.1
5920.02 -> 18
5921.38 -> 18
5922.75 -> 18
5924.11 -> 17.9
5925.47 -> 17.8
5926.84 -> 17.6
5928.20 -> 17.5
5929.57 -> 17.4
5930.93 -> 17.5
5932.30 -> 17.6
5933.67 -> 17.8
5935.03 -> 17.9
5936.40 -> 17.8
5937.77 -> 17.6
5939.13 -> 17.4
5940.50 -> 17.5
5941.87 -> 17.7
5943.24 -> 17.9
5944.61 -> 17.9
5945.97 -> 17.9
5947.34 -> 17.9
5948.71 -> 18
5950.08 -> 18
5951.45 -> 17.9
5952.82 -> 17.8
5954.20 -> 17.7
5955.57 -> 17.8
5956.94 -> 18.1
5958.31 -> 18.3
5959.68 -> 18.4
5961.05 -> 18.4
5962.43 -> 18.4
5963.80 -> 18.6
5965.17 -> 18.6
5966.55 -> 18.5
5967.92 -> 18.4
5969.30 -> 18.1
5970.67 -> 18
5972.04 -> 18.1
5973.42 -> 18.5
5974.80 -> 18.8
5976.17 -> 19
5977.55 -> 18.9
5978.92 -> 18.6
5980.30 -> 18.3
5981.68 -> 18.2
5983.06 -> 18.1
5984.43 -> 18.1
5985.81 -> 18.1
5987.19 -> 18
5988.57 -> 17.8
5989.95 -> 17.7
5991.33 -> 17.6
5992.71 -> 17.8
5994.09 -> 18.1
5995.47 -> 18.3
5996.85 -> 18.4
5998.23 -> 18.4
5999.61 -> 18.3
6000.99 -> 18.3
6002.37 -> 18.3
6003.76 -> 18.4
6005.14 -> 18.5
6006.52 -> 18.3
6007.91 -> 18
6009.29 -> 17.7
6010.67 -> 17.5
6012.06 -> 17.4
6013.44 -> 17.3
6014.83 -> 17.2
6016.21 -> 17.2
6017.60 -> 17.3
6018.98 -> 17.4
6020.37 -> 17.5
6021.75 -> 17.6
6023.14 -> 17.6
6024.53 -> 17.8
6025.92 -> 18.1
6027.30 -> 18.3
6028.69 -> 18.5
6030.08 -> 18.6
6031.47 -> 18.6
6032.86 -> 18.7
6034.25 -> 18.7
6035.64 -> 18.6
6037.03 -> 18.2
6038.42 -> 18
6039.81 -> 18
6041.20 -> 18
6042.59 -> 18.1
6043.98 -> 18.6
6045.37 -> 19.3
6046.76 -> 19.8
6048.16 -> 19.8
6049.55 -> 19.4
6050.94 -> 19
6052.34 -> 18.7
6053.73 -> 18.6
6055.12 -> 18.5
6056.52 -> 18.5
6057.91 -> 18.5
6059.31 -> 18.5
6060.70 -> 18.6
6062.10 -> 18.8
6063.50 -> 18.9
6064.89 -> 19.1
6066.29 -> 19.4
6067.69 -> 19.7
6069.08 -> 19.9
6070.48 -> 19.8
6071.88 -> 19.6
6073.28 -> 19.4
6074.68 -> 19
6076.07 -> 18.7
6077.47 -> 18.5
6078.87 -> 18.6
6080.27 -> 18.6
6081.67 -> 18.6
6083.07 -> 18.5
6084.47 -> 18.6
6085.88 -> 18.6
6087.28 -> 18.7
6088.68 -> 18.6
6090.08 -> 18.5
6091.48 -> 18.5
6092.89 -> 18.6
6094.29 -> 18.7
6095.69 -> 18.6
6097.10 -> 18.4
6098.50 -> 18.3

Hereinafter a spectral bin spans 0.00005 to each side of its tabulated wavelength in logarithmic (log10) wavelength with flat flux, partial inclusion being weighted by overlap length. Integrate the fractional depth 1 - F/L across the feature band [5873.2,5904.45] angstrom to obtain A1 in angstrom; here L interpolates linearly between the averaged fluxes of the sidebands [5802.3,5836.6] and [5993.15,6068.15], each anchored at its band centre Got 5.1 angstrom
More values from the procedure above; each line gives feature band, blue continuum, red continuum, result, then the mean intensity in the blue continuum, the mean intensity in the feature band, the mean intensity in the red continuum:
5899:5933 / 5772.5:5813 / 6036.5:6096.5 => 1.82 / 18.1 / 17.5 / 18.8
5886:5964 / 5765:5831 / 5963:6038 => 5.10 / 18.5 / 17.1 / 18.1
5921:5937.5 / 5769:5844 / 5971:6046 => 0.55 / 18.7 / 17.7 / 18.1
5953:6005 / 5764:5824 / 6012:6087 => 0.63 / 18.3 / 18.3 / 18.5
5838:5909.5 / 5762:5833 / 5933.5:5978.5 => 4.30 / 18.5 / 17.2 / 18.1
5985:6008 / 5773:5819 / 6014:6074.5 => 0.44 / 18.2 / 18.1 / 18.6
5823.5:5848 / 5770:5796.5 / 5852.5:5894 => -3.14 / 17.9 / 19.6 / 17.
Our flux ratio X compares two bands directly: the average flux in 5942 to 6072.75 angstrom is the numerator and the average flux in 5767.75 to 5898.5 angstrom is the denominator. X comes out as 1.02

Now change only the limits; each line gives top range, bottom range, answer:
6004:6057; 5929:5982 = 1.01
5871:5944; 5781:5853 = 0.90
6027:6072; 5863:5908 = 1.15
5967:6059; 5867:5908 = 1.12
